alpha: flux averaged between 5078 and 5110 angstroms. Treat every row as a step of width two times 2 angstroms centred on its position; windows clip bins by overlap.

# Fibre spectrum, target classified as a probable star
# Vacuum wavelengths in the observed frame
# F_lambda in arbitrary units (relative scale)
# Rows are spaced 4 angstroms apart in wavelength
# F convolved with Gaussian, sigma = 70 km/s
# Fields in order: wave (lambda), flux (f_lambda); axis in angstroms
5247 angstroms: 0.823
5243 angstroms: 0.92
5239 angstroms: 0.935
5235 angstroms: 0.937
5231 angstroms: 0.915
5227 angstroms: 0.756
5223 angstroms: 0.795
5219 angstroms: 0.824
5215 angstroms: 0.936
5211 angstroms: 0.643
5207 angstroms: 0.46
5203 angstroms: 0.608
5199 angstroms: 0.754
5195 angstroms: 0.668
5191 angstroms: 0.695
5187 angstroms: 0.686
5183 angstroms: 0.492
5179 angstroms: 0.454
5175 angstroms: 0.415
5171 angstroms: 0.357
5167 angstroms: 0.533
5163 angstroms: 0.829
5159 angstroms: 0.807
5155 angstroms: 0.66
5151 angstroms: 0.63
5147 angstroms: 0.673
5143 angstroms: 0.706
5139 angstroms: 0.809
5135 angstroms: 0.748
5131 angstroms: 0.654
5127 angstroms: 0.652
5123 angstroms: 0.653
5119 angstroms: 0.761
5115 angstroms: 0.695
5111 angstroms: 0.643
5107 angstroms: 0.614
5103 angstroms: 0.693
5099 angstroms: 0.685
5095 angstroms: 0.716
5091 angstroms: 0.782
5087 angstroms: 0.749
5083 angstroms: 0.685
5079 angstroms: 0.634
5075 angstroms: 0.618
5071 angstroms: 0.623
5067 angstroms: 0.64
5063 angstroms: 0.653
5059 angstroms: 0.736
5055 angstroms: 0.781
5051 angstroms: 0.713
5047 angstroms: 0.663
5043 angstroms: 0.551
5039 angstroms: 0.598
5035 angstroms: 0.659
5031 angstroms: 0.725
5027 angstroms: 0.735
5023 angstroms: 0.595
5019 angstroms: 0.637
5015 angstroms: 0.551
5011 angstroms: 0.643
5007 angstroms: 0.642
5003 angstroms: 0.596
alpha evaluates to 0.695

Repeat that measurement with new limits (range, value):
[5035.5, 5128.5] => 0.675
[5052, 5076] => 0.679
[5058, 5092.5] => 0.677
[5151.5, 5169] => 0.701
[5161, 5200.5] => 0.586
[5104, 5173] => 0.672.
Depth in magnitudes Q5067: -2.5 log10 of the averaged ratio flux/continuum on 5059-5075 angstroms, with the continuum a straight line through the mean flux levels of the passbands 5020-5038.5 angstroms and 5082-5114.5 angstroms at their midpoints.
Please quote 0.06 mag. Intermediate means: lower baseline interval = 0.67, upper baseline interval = 0.696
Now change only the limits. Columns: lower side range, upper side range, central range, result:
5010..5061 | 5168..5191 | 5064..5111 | -0.12 mag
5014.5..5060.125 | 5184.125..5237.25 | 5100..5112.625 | 0.07 mag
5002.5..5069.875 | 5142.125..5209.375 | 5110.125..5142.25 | -0.13 mag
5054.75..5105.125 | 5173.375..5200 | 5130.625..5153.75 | -0.12 mag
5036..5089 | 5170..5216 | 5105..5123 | -0.06 mag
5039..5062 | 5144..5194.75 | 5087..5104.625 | -0.11 mag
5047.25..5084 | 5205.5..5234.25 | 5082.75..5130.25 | 0.01 mag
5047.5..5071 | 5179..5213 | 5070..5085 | 0.07 mag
